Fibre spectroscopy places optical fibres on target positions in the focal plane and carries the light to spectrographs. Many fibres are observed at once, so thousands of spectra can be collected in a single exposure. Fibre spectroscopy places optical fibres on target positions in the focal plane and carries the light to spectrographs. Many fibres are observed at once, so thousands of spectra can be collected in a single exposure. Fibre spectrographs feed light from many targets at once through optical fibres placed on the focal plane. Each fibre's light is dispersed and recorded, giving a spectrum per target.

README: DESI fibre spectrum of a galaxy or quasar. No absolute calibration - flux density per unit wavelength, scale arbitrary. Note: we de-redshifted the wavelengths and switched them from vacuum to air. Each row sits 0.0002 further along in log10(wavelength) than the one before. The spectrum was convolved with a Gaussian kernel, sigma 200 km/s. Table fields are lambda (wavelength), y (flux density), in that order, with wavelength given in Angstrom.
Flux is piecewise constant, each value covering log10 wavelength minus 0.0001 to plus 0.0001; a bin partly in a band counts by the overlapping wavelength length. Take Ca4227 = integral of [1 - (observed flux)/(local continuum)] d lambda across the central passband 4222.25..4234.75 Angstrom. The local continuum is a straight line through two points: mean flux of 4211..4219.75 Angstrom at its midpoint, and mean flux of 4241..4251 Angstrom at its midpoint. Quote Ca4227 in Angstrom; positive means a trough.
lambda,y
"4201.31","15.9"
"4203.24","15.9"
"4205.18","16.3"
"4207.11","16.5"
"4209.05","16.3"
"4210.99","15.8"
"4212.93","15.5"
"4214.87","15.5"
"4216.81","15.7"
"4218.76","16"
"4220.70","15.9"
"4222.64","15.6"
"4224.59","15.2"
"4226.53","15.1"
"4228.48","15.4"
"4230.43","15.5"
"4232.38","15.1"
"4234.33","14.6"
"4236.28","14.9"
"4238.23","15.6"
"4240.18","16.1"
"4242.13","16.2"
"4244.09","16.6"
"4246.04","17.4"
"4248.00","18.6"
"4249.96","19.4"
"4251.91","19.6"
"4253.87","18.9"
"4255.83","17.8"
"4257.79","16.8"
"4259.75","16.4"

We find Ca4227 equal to 1.0 Angstrom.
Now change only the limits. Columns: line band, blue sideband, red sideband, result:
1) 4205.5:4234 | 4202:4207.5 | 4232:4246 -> 0.6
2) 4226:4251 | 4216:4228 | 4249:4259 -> 1.3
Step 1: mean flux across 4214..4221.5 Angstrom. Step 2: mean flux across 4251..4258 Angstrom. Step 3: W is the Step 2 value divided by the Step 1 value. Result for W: 1.17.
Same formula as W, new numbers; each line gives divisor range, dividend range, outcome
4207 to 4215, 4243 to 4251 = 1.13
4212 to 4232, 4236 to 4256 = 1.12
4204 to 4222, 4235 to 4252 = 1.07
